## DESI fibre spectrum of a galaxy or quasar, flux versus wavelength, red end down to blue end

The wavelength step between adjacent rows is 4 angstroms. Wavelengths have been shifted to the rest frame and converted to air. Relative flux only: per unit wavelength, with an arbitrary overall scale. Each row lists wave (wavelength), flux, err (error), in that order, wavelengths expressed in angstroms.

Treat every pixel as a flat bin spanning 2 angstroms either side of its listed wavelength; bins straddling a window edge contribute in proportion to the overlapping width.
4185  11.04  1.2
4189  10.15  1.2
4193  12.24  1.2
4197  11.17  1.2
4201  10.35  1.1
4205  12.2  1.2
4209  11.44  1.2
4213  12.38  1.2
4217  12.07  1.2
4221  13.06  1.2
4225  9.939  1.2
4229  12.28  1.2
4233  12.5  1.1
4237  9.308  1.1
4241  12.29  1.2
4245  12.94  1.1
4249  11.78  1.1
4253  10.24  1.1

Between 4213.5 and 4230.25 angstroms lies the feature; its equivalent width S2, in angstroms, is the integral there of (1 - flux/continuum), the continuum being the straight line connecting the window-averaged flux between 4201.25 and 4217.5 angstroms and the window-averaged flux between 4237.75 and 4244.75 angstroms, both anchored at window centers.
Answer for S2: 0.0 angstroms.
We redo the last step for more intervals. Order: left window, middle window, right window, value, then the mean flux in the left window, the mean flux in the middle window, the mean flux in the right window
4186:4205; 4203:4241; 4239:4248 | 0.5 angstroms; 11.1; 11.7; 12.5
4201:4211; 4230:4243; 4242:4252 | 0.6 angstroms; 11.5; 11.4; 12.1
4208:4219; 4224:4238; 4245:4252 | 0.9 angstroms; 12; 11.2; 11.9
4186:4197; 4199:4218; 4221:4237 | -0.6 angstroms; 11.2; 11.7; 11.5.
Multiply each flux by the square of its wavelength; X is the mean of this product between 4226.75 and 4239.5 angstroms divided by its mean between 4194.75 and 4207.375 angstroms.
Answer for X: 1.02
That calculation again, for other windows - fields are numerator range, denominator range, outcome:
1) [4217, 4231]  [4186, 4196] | 1.07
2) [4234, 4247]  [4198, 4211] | 1.04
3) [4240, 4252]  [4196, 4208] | 1.10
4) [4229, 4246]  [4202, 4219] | 1.00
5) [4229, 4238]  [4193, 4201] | 1.03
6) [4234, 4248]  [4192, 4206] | 1.04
